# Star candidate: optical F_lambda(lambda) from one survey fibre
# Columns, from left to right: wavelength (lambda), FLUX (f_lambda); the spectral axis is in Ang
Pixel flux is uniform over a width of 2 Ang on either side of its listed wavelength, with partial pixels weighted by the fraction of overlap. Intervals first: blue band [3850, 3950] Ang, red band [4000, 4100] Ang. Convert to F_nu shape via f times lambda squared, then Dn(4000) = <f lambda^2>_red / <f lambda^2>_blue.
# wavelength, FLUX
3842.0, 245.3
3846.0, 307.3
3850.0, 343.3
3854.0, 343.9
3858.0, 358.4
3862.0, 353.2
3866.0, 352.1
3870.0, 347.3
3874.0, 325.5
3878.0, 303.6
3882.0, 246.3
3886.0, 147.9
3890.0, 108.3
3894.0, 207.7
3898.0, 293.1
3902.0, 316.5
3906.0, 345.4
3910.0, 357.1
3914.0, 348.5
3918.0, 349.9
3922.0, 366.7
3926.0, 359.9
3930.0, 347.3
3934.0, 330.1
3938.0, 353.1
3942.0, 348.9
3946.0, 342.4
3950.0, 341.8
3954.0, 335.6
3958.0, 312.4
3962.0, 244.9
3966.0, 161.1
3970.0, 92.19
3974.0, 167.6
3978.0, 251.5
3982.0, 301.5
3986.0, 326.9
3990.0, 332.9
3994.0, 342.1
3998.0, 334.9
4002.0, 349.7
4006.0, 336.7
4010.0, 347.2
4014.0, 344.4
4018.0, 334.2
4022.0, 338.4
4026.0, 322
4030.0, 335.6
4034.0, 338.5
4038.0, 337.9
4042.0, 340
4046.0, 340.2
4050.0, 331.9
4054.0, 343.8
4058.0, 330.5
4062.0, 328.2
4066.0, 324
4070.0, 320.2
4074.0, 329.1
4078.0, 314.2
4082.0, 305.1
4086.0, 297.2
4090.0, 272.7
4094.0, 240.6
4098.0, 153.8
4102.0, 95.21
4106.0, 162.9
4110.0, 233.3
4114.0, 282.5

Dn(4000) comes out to 1.08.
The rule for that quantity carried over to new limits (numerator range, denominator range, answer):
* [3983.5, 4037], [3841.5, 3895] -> 1.26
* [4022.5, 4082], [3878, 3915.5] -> 1.35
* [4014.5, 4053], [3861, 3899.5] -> 1.37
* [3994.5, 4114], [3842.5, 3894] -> 1.15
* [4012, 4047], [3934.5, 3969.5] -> 1.18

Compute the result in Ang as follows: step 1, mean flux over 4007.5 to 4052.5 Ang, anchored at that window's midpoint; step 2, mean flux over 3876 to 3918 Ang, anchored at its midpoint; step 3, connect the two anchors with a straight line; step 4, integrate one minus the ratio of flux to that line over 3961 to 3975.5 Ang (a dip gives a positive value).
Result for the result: 6.88 Ang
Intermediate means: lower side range 271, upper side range 337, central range 161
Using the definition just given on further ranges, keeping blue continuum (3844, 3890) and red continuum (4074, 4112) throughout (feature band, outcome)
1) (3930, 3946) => -3.5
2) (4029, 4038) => -3.0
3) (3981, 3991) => -2.0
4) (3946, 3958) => -2.5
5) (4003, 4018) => -4.7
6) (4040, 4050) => -3.5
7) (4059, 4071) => -4.0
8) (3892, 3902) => 1.0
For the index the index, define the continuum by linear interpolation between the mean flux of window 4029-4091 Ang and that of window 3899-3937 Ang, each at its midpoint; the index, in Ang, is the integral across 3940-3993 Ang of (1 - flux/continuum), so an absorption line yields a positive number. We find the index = 9.95 Ang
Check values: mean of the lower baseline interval 346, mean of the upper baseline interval 325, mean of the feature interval 275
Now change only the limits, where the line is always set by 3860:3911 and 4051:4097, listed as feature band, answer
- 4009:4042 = -4.0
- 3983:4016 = -4.5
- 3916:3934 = -4.0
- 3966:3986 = 5.7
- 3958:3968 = 2.3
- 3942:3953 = -2.0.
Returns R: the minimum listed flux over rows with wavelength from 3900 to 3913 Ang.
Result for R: 316.5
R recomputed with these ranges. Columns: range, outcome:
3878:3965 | 108.3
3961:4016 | 92.19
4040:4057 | 331.9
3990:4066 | 322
